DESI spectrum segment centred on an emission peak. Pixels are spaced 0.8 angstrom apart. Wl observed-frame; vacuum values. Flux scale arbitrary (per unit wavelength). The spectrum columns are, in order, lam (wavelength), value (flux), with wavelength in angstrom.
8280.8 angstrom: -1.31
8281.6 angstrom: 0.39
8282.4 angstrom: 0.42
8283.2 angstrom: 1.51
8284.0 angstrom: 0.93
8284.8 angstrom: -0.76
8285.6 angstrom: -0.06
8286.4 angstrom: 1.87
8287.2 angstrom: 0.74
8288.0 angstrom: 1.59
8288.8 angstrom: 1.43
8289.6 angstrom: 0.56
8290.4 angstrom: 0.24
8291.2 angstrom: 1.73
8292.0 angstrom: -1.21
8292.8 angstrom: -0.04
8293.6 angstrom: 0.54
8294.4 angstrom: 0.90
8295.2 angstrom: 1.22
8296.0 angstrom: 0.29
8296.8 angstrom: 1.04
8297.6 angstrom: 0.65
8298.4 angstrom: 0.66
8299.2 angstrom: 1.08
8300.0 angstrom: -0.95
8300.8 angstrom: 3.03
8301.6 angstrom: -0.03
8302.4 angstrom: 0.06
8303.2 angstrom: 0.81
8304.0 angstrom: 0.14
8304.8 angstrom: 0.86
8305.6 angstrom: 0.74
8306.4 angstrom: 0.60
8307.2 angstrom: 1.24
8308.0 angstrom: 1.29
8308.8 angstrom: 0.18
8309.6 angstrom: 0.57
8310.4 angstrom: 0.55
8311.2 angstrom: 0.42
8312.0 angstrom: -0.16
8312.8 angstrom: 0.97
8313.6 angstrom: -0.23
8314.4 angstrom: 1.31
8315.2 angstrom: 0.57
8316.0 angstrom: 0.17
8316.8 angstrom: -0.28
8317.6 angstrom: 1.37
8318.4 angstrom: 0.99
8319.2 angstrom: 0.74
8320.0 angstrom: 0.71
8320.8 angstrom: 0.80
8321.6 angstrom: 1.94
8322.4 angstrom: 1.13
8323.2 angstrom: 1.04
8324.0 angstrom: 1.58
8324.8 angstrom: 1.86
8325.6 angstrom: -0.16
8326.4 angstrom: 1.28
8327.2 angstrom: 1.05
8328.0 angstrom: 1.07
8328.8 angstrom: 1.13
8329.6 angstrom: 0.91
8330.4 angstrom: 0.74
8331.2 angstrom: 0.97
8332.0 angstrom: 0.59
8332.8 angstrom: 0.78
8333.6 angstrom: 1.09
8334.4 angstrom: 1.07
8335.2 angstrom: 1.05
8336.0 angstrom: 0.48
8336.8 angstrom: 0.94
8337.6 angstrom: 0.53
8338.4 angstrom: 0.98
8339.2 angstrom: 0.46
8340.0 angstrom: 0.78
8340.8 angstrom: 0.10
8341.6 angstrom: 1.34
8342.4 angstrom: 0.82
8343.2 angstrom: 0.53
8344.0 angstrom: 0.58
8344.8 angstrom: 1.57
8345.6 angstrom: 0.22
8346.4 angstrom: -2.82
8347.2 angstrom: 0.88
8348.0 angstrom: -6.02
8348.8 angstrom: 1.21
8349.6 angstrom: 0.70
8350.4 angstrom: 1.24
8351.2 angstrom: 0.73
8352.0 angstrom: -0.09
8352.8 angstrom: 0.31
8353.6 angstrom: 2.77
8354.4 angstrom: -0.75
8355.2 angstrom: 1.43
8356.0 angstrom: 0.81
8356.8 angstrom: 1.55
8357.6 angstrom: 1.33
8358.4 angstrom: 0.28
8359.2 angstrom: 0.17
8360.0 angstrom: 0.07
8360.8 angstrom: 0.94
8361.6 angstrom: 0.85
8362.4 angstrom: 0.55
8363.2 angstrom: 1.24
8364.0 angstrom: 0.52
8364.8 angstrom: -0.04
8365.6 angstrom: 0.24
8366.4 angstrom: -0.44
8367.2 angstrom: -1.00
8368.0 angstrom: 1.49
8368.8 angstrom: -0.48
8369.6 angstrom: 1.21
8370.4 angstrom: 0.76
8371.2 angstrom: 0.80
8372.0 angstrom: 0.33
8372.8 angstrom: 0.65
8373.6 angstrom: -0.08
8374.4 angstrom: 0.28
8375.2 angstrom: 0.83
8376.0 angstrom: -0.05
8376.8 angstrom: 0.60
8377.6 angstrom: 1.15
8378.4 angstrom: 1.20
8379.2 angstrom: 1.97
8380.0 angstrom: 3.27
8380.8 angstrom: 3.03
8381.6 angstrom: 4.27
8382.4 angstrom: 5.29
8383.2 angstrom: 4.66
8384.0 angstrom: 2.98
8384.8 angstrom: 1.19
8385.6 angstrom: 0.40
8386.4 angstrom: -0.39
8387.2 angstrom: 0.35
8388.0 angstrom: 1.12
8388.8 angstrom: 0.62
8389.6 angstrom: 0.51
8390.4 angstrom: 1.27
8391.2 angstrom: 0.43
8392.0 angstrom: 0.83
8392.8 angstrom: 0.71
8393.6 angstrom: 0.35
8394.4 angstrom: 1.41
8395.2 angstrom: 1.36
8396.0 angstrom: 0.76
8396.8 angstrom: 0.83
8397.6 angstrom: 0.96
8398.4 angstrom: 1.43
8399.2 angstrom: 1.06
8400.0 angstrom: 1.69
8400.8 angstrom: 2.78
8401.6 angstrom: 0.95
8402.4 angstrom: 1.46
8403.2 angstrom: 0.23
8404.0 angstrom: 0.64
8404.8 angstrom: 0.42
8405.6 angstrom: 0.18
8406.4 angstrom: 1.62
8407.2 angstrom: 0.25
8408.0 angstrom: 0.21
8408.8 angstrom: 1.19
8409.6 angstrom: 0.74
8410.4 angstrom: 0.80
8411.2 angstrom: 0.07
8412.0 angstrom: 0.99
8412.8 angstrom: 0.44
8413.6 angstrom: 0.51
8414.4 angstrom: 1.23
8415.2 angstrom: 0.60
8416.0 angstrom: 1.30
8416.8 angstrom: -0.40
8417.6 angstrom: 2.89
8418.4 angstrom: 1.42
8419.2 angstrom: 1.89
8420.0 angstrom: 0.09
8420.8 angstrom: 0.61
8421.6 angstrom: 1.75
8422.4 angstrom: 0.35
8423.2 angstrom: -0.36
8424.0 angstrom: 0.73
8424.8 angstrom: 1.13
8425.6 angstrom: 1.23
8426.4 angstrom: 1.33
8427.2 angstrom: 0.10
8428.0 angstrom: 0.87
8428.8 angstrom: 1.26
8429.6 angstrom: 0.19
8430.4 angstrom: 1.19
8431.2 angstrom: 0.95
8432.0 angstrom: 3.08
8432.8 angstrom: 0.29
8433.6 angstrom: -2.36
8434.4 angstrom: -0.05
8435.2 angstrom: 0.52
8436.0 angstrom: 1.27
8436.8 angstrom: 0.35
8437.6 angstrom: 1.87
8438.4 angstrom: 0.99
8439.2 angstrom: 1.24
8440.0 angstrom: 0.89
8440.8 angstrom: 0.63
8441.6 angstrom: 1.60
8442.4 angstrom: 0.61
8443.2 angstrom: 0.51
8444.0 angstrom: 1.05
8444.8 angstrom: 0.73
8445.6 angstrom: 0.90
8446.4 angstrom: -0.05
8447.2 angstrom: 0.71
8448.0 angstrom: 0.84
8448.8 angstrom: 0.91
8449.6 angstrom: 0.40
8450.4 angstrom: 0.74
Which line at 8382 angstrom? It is H-gamma 4340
